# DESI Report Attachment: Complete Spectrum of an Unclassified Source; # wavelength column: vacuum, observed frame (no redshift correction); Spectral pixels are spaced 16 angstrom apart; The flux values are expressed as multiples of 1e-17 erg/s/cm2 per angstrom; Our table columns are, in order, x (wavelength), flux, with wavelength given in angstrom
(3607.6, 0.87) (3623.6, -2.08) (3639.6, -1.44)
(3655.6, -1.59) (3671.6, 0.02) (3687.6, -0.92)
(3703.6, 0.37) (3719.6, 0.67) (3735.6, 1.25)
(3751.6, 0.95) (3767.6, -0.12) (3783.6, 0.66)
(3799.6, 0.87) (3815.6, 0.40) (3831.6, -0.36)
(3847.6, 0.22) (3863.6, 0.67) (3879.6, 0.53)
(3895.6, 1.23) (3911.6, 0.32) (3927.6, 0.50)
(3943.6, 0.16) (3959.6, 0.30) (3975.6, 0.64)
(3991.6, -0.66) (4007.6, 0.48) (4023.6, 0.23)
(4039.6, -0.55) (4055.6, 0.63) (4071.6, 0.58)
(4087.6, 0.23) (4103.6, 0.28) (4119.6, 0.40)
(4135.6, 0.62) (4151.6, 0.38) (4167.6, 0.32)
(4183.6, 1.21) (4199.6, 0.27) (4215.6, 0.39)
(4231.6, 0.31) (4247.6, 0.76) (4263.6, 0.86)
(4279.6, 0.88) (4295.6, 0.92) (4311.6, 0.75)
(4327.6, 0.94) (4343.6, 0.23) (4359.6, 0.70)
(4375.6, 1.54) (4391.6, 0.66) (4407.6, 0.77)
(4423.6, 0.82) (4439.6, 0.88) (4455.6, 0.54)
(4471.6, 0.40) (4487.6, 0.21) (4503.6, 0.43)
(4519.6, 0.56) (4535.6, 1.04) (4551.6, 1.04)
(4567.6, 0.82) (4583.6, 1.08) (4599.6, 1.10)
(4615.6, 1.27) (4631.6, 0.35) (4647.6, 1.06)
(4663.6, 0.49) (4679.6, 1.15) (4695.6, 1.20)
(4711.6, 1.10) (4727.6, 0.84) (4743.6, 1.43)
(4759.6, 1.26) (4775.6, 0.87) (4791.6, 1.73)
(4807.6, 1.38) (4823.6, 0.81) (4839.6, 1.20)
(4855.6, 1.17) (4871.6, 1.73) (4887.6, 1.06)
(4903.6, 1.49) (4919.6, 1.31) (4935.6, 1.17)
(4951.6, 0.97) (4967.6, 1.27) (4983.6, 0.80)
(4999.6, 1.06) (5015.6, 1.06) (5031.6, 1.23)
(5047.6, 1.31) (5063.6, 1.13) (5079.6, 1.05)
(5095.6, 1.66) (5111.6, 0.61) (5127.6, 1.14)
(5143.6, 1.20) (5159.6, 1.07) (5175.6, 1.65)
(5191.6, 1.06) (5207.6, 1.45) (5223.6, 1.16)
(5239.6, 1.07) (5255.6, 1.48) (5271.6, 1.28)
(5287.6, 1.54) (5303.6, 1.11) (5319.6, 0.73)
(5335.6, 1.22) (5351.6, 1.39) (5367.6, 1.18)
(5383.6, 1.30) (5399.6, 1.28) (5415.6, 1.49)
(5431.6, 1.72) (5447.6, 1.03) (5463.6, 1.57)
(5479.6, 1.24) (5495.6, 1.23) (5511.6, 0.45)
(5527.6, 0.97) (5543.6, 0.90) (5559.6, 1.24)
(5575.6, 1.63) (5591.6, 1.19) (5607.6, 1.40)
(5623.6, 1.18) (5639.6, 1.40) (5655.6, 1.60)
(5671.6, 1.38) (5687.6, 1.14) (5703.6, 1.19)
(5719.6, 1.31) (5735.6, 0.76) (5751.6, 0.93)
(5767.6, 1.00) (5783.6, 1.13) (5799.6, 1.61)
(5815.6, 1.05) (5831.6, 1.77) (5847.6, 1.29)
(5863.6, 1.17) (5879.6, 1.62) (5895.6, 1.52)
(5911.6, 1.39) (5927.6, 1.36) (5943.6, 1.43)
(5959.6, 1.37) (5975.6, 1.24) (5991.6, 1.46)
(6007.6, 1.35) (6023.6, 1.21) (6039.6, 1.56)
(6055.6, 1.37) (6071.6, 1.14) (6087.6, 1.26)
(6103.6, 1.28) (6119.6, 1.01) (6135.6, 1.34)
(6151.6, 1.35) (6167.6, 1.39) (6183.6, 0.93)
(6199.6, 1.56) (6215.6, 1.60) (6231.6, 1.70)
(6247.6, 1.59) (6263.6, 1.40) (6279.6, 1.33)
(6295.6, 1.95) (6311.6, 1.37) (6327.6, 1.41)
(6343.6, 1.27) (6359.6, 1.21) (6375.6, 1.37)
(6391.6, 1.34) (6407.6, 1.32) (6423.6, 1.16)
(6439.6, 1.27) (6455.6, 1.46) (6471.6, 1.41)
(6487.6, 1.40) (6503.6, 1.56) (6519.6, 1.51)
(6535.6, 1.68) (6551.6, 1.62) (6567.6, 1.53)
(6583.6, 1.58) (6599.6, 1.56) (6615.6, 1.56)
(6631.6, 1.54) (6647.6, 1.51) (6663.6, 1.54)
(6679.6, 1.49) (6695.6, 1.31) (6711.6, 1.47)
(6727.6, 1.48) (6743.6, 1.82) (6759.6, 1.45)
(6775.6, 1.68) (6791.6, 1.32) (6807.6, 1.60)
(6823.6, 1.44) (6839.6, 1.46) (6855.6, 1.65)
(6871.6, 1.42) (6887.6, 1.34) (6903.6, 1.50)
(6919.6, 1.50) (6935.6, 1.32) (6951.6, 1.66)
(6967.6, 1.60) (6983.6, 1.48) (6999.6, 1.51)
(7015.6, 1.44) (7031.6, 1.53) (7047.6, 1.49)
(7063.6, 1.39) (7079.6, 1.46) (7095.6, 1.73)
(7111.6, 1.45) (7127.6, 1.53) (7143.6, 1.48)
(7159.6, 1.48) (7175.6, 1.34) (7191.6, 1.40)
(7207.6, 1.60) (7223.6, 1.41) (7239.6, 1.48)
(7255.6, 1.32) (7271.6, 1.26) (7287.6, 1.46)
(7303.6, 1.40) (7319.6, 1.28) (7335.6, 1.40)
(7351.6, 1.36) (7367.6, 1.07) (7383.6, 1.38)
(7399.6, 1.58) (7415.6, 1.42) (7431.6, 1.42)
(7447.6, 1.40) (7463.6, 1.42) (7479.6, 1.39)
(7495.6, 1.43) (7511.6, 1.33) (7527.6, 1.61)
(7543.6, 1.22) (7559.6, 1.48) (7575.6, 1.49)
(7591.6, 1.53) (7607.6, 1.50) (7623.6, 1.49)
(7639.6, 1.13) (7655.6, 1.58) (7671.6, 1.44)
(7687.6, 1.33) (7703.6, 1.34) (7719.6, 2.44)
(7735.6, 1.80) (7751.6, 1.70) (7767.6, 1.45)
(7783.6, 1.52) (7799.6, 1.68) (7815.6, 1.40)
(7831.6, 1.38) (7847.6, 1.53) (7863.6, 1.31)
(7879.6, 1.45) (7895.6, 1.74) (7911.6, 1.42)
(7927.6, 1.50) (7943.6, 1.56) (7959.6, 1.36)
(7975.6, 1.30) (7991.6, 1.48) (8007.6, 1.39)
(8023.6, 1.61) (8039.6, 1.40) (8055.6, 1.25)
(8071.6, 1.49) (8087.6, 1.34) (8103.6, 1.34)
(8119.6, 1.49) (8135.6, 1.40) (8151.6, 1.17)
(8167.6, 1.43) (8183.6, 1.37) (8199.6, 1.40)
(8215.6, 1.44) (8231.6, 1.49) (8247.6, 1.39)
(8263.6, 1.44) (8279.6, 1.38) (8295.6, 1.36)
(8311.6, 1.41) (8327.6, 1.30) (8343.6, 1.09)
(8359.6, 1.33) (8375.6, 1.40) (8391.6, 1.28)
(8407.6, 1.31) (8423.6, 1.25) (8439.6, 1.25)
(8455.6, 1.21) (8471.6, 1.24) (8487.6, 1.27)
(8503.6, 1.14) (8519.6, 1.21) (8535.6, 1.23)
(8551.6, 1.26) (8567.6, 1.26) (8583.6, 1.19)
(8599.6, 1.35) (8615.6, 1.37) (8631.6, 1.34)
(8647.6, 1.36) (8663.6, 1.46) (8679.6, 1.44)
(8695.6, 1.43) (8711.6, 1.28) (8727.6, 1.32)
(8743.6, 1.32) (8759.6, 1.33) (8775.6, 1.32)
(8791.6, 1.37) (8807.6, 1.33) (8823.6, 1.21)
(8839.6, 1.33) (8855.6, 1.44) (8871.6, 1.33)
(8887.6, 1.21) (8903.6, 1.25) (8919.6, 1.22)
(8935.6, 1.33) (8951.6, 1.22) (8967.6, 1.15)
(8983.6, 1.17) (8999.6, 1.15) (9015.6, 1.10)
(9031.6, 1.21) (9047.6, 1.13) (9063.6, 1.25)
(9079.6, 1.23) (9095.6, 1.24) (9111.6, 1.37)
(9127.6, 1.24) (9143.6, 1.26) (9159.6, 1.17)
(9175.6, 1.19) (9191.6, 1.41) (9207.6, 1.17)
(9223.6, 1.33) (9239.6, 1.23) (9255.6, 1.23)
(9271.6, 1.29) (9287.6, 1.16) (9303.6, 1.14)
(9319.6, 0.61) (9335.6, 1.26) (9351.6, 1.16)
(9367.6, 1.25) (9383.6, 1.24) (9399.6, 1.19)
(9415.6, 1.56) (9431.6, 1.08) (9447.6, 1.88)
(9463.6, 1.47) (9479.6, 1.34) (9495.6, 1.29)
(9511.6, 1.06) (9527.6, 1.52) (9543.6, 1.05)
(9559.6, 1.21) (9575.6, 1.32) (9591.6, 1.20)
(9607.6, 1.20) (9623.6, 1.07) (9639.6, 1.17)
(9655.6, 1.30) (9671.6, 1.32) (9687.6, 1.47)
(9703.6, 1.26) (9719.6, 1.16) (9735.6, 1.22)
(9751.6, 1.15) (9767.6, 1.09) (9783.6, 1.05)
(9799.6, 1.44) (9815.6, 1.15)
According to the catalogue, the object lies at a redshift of 0.18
